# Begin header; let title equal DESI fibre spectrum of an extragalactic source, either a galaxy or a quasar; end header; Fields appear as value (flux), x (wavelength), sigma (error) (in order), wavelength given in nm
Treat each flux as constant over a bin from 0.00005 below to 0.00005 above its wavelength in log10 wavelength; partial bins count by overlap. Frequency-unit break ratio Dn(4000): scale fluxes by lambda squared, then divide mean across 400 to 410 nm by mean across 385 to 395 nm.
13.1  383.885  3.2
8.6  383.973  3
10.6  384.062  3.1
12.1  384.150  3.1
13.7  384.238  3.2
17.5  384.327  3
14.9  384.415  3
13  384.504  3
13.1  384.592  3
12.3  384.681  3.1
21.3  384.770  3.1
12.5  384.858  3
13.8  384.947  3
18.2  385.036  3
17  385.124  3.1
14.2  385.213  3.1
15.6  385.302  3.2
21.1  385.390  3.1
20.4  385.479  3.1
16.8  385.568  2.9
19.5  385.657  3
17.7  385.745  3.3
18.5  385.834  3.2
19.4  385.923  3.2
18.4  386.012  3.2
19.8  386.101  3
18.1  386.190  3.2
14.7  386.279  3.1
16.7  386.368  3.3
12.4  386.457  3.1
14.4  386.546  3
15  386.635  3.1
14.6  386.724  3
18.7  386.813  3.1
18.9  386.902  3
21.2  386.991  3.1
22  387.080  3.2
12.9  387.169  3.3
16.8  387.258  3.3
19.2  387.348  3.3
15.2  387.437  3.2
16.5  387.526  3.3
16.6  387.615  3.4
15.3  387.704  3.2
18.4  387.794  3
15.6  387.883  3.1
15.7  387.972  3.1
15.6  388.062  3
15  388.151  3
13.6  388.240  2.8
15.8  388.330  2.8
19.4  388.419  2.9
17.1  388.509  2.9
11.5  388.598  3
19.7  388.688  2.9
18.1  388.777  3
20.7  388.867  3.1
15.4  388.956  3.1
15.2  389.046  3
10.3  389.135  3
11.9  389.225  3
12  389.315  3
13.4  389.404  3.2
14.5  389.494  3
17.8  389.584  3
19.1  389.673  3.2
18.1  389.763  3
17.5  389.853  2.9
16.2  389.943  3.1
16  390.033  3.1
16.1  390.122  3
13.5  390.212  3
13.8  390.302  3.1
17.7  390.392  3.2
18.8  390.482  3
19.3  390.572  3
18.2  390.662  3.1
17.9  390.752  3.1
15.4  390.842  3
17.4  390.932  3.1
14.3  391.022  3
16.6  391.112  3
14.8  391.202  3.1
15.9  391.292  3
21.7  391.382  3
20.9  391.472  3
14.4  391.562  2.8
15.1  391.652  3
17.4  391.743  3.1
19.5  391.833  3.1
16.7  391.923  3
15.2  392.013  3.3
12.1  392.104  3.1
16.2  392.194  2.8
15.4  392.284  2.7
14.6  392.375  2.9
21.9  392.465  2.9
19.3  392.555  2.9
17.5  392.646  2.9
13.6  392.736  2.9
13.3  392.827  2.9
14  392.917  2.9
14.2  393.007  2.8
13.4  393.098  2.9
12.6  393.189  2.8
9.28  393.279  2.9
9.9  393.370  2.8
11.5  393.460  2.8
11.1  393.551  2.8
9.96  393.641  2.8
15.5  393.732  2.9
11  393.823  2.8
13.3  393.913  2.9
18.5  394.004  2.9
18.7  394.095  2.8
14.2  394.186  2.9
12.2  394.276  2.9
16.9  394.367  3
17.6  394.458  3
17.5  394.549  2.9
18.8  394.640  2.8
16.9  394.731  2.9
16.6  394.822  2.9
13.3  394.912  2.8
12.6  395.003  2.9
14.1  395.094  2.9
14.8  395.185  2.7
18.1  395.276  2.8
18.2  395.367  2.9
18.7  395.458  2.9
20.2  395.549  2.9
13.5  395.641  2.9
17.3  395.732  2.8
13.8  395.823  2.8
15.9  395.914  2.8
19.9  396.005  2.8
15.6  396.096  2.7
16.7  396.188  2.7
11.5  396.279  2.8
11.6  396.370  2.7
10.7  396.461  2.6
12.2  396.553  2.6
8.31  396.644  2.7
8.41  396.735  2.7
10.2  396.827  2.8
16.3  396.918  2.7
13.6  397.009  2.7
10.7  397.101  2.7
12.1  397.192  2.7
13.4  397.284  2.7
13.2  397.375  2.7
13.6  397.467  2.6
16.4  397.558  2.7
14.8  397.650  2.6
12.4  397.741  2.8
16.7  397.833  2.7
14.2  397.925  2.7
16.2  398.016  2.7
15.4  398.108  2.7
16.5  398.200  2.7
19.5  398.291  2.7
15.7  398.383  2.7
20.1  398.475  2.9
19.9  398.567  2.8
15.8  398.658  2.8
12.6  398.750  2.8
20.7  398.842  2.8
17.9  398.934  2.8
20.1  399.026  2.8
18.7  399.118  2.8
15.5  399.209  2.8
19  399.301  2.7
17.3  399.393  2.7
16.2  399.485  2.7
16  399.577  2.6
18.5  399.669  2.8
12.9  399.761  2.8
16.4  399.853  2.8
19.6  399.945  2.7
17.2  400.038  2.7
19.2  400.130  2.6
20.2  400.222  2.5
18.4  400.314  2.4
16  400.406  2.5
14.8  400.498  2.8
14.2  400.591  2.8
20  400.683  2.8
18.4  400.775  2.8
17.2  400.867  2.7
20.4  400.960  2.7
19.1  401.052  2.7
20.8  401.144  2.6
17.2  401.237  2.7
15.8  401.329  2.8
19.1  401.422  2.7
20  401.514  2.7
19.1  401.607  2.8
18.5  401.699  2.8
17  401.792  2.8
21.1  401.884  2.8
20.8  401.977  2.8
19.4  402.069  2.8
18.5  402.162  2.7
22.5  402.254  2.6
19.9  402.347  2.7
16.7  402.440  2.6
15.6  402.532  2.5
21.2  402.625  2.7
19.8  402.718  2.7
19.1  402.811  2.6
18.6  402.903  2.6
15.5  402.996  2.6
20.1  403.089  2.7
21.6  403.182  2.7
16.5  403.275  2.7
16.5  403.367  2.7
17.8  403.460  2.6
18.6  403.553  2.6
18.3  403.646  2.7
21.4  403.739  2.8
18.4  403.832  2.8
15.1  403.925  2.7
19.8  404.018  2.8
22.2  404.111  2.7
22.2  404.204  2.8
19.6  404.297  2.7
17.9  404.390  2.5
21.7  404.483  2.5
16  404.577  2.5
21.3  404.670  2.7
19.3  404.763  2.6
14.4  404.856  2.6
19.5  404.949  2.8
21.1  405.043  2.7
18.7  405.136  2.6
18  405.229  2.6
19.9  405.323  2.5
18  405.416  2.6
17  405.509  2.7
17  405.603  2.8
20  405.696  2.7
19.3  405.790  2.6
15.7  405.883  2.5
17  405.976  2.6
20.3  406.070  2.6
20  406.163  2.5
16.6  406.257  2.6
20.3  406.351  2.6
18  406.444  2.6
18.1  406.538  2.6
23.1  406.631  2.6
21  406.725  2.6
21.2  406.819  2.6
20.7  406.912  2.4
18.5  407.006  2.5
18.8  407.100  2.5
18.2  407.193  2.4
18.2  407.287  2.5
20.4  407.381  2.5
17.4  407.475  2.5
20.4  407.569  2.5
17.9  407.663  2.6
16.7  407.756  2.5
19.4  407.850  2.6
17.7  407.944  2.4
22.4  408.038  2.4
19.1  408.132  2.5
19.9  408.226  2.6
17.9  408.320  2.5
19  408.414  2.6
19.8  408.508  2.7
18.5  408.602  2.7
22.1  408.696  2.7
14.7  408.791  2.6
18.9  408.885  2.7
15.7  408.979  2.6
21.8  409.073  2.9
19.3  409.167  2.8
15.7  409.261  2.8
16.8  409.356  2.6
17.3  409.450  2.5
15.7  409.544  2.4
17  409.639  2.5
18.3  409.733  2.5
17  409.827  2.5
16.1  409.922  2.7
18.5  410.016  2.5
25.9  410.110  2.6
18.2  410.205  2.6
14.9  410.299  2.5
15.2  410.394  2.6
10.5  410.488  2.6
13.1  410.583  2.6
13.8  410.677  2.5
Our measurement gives 1.25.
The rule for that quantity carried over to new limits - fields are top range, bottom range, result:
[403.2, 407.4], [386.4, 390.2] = 1.28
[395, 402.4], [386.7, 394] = 1.09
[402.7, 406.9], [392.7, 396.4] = 1.35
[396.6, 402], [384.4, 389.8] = 1.08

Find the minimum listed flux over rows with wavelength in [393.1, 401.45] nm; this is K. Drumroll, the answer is 8.31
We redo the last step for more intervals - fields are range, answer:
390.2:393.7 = 9.28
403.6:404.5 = 15.1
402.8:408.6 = 14.4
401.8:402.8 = 15.6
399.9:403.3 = 14.2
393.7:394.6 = 11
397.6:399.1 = 12.4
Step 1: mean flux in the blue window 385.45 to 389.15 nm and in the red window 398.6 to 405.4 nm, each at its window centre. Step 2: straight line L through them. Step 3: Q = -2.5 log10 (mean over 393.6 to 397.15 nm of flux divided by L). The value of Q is 0.201 mag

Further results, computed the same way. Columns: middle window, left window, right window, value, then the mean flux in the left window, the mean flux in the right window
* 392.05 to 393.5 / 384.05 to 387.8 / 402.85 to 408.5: 0.21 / 16.5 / 18.9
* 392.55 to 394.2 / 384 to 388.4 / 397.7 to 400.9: 0.23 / 16.3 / 17.1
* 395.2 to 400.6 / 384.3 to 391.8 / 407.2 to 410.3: 0.11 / 16.5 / 18.5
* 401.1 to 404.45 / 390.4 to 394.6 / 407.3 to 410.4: -0.10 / 15.6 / 18.4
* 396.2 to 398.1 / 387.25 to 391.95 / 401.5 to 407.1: 0.34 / 16.4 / 19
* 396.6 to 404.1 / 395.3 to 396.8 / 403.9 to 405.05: -0.01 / 14.5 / 19.2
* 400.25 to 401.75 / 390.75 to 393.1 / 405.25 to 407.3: -0.01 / 16.3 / 19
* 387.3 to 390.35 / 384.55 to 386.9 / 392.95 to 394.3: -0.04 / 16.7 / 13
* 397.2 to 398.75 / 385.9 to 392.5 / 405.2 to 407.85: 0.13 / 16.5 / 18.9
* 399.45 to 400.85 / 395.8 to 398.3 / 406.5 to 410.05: -0.14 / 13.8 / 18.7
